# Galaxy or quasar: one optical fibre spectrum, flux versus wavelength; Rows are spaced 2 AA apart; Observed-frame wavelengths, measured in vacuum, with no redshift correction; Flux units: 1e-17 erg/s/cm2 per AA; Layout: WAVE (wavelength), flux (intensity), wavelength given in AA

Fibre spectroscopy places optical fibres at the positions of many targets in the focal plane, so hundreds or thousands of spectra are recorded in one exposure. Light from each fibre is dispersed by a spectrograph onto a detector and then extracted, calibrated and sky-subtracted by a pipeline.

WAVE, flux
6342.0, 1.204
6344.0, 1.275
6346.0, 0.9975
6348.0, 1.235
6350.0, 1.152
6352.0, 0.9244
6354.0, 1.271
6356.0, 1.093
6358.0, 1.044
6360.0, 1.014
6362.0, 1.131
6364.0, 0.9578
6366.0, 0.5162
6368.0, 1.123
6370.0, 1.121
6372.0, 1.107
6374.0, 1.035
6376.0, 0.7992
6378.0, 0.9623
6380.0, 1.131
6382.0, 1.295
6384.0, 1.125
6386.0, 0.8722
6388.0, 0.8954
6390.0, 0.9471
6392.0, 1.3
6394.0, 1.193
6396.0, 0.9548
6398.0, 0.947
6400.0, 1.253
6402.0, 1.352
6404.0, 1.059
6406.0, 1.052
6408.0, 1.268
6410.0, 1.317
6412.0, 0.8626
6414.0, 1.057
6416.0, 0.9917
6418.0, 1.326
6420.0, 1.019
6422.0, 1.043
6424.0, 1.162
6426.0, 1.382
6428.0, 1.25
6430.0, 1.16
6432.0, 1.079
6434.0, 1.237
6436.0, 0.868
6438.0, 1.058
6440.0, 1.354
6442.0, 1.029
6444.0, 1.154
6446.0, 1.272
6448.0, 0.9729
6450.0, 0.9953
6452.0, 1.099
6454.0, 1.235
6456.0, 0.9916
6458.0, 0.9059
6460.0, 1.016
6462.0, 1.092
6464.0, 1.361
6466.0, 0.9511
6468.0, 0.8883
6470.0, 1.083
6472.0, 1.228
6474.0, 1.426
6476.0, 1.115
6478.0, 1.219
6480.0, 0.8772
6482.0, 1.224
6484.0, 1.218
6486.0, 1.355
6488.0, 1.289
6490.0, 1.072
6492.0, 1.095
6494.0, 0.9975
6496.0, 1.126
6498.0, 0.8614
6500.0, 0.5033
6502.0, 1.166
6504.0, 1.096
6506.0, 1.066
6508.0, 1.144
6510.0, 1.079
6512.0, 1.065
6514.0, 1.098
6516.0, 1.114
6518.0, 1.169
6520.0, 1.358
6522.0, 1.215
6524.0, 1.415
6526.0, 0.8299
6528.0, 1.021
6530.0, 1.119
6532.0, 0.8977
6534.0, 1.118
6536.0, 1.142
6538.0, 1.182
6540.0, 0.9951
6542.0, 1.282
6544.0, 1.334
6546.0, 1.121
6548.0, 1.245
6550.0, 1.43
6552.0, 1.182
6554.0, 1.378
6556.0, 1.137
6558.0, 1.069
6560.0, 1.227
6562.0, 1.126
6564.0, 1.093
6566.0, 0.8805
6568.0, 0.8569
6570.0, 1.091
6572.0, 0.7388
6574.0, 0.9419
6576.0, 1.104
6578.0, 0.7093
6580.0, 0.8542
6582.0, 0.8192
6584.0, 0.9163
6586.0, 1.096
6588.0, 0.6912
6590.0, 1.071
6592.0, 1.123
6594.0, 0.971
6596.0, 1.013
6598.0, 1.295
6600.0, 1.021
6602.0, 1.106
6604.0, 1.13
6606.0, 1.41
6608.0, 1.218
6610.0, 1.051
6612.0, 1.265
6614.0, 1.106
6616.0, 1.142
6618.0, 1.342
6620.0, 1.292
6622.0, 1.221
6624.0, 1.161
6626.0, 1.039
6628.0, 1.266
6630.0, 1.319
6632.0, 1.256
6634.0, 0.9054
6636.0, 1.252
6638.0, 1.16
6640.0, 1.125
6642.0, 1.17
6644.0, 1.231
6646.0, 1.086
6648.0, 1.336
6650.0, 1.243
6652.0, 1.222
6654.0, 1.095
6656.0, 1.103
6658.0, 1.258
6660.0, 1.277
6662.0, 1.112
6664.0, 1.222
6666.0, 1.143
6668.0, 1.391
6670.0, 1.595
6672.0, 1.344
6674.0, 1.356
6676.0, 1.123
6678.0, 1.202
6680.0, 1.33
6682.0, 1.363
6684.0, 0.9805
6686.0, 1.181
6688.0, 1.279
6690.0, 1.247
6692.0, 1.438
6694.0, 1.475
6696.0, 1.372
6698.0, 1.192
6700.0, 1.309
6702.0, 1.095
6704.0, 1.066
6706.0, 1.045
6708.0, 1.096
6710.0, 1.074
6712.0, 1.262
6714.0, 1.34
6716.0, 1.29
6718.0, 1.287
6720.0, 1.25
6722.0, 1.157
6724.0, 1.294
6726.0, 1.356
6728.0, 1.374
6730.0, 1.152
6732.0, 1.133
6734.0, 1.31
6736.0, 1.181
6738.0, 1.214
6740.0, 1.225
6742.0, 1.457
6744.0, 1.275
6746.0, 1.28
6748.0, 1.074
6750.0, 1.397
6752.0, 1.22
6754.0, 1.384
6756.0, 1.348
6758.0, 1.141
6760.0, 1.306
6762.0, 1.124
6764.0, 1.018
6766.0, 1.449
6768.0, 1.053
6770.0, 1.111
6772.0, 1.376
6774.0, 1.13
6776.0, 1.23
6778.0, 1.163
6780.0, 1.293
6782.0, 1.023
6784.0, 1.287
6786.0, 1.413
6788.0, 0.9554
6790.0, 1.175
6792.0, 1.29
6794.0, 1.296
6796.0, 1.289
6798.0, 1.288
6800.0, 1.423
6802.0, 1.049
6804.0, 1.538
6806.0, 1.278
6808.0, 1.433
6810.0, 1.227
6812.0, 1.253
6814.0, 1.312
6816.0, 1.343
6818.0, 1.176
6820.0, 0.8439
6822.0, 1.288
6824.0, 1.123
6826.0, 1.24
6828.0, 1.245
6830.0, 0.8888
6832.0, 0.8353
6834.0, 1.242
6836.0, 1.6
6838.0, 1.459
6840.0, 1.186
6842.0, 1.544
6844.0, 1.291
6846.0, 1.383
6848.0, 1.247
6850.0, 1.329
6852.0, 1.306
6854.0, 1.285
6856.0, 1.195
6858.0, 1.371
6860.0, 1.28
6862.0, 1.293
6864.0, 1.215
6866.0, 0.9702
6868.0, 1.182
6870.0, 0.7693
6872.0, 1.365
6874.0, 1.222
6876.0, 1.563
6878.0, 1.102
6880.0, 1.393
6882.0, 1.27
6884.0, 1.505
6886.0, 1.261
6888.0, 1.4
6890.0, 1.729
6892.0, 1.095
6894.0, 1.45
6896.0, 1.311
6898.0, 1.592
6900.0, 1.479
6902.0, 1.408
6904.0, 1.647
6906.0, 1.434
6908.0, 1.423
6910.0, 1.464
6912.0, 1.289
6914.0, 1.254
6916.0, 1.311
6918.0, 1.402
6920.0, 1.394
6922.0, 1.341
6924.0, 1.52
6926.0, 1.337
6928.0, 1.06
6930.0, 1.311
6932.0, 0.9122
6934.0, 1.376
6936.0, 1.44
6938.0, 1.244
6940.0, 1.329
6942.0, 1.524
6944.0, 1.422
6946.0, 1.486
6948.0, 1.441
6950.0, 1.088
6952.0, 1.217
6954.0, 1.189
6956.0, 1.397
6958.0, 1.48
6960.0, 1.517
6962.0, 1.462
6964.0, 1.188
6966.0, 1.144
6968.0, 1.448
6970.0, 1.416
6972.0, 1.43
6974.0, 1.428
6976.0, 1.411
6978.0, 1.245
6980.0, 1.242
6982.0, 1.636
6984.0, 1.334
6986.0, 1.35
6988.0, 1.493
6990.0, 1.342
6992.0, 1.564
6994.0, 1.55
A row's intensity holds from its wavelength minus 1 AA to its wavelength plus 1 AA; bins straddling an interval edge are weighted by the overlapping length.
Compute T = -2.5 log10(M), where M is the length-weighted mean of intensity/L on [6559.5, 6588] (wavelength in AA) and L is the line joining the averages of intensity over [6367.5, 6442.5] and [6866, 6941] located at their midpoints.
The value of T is 0.24 mag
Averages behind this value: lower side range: 1.11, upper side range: 1.34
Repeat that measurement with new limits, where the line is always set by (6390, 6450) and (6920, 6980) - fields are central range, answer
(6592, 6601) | 0.114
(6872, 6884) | -0.018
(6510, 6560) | 0.013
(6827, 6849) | 0.024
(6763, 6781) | 0.058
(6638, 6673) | -0.006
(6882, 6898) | -0.067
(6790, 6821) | 0.013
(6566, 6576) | 0.275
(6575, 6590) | 0.311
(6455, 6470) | 0.115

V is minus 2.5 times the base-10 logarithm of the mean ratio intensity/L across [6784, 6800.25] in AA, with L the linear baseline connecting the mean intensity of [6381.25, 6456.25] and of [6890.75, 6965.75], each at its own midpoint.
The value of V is 0.03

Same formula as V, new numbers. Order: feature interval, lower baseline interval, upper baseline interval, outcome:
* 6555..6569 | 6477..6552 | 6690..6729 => 0.10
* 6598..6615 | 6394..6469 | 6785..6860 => 0.01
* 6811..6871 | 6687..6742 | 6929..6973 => 0.06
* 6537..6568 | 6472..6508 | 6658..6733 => -0.02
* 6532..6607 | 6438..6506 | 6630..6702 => 0.09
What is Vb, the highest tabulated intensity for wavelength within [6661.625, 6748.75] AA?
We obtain 1.595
